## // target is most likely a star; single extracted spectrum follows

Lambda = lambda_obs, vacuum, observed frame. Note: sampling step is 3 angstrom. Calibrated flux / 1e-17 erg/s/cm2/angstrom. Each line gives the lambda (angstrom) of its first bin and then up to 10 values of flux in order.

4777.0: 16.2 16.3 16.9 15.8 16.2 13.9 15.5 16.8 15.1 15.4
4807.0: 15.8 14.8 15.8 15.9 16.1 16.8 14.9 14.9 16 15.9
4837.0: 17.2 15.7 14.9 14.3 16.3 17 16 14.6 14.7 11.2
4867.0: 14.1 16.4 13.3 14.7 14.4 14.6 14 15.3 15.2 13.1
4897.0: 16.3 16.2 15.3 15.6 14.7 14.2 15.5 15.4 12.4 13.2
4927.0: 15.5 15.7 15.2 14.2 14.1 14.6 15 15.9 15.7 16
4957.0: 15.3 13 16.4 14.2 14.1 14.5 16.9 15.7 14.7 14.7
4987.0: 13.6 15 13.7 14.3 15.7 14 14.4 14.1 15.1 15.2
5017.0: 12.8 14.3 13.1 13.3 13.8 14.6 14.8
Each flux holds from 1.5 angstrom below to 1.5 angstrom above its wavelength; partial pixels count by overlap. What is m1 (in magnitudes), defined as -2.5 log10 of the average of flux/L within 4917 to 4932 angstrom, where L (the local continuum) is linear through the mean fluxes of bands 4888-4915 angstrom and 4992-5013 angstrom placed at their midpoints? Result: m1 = 0.04 mag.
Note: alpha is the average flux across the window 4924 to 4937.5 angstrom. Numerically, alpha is 14.9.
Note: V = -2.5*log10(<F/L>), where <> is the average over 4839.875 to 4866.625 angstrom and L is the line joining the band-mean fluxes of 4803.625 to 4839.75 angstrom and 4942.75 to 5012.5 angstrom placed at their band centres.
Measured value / 0.05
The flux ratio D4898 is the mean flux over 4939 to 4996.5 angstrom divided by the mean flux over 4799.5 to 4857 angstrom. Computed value 0.9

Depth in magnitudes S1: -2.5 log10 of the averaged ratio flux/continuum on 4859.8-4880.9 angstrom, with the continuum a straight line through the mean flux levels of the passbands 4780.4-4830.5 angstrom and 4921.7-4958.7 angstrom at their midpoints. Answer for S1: 0.09 mag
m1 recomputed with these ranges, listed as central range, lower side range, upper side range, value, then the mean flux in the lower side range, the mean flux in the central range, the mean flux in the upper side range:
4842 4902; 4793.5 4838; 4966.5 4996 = 0.042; 15.8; 14.8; 14.7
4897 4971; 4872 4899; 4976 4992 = -0.017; 14.6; 14.9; 14.8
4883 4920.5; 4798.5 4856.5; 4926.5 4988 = 0.024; 15.7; 15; 15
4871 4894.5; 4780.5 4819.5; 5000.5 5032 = 0.047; 15.7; 14.4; 14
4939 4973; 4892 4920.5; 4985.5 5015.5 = -0.013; 15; 14.9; 14.5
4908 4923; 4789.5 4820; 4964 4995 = 0.047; 15.5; 14.4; 14.7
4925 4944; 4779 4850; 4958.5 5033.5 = 0.002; 15.7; 14.8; 14.4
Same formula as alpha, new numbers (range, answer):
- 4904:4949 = 14.7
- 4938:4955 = 15.2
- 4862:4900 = 14.5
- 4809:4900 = 15.2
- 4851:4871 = 14.8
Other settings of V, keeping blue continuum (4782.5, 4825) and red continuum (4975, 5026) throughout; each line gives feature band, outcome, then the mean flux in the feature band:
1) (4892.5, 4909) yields -0.011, 15.2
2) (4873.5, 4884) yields 0.059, 14.4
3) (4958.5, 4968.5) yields 0.014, 14.5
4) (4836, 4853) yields -0.026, 15.8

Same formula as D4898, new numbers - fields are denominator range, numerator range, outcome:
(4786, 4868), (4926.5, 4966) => 0.98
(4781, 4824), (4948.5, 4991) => 0.95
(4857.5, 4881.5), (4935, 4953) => 1.06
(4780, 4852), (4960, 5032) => 0.92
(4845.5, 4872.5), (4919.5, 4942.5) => 0.96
